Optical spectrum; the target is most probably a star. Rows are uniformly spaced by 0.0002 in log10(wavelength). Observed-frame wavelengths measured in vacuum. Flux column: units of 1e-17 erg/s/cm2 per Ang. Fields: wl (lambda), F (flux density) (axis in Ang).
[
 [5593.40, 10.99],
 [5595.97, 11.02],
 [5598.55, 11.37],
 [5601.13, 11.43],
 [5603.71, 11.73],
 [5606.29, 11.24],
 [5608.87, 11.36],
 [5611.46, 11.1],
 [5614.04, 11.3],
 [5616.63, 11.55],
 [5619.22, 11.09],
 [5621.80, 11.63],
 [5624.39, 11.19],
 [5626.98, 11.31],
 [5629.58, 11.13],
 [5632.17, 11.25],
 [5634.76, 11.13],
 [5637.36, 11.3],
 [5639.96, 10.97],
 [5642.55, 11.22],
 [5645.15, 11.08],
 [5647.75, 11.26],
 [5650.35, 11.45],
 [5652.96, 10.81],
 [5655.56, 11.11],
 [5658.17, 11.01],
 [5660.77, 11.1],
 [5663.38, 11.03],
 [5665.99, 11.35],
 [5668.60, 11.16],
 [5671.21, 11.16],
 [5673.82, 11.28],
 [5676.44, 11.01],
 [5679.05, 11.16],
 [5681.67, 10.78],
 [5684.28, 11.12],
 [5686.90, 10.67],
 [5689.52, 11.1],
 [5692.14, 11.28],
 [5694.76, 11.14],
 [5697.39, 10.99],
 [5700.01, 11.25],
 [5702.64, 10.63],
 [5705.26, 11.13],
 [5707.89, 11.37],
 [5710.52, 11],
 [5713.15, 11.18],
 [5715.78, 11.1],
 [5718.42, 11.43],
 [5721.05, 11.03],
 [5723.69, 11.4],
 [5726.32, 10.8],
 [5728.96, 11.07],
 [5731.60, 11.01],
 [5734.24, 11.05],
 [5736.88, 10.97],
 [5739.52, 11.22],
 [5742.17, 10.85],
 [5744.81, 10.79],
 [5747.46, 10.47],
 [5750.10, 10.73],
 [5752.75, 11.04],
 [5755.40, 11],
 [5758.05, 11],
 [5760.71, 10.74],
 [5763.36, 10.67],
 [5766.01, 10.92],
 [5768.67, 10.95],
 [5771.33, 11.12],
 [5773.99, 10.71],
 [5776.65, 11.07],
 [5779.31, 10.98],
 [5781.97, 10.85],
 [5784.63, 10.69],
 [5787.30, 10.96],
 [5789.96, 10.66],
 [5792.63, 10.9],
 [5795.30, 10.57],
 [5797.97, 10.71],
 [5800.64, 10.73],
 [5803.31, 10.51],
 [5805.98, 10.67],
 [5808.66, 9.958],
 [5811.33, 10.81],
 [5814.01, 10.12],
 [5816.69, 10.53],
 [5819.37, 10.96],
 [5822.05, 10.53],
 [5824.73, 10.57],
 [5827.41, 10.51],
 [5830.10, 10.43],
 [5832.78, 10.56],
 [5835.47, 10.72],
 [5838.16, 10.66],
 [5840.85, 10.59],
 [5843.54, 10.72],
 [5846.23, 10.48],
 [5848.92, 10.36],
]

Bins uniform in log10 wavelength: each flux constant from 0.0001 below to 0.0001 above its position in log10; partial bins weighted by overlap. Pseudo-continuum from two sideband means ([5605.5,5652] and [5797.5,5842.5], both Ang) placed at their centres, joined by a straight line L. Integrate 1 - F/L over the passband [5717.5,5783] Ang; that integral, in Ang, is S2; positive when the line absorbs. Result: -0.8 Ang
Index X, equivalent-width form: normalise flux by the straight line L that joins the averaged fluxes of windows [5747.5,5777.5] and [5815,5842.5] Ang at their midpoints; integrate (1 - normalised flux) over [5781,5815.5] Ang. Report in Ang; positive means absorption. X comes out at 0.35 Ang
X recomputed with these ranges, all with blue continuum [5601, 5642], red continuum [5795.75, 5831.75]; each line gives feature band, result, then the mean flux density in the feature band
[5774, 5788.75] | -0.31 Ang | 10.9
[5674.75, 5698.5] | 0.01 Ang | 11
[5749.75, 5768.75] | -0.23 Ang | 10.9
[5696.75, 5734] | -0.60 Ang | 11.1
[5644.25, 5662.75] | 0.08 Ang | 11.1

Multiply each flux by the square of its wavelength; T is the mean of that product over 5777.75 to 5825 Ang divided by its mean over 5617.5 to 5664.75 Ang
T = 1.0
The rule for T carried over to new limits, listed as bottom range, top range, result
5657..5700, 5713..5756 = 1.01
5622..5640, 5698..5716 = 1.02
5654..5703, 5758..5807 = 1.01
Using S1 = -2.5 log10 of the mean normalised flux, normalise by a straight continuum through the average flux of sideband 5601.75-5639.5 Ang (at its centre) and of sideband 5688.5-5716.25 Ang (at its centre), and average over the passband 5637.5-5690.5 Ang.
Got 0.01 mag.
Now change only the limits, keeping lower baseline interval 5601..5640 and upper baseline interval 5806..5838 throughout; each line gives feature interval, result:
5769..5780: -0.03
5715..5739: -0.02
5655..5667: 0.00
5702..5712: -0.01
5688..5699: -0.01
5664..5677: -0.01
